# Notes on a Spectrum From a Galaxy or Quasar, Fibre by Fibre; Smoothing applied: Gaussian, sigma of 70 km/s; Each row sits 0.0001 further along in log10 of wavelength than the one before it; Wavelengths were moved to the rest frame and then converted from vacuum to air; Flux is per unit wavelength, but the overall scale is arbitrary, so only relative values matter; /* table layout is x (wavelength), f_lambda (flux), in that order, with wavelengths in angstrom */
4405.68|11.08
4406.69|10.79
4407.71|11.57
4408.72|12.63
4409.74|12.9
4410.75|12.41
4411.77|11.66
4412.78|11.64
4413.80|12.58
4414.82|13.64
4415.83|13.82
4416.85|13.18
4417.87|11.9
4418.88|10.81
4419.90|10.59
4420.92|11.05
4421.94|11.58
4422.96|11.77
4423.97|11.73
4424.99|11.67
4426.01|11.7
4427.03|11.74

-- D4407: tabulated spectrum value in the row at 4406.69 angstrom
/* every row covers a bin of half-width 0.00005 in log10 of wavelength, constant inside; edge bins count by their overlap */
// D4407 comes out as 10.79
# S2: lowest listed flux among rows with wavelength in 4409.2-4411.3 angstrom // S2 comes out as 12.41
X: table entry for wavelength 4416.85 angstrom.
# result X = 13.18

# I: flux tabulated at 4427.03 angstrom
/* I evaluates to 11.74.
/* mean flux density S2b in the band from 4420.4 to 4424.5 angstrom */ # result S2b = 11.5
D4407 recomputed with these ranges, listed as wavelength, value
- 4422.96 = 11.77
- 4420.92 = 11.05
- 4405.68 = 11.08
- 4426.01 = 11.7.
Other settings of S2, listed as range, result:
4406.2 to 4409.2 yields 10.79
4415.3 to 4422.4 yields 10.59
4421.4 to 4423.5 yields 11.58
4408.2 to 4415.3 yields 11.64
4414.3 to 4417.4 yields 13.18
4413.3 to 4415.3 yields 12.58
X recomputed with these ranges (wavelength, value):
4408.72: 12.63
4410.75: 12.41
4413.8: 12.58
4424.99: 11.67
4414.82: 13.64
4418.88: 10.81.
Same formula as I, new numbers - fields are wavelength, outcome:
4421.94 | 11.58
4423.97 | 11.73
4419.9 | 10.59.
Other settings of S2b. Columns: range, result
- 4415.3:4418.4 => 13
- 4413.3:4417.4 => 13.3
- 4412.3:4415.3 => 12.6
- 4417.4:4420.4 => 11.1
